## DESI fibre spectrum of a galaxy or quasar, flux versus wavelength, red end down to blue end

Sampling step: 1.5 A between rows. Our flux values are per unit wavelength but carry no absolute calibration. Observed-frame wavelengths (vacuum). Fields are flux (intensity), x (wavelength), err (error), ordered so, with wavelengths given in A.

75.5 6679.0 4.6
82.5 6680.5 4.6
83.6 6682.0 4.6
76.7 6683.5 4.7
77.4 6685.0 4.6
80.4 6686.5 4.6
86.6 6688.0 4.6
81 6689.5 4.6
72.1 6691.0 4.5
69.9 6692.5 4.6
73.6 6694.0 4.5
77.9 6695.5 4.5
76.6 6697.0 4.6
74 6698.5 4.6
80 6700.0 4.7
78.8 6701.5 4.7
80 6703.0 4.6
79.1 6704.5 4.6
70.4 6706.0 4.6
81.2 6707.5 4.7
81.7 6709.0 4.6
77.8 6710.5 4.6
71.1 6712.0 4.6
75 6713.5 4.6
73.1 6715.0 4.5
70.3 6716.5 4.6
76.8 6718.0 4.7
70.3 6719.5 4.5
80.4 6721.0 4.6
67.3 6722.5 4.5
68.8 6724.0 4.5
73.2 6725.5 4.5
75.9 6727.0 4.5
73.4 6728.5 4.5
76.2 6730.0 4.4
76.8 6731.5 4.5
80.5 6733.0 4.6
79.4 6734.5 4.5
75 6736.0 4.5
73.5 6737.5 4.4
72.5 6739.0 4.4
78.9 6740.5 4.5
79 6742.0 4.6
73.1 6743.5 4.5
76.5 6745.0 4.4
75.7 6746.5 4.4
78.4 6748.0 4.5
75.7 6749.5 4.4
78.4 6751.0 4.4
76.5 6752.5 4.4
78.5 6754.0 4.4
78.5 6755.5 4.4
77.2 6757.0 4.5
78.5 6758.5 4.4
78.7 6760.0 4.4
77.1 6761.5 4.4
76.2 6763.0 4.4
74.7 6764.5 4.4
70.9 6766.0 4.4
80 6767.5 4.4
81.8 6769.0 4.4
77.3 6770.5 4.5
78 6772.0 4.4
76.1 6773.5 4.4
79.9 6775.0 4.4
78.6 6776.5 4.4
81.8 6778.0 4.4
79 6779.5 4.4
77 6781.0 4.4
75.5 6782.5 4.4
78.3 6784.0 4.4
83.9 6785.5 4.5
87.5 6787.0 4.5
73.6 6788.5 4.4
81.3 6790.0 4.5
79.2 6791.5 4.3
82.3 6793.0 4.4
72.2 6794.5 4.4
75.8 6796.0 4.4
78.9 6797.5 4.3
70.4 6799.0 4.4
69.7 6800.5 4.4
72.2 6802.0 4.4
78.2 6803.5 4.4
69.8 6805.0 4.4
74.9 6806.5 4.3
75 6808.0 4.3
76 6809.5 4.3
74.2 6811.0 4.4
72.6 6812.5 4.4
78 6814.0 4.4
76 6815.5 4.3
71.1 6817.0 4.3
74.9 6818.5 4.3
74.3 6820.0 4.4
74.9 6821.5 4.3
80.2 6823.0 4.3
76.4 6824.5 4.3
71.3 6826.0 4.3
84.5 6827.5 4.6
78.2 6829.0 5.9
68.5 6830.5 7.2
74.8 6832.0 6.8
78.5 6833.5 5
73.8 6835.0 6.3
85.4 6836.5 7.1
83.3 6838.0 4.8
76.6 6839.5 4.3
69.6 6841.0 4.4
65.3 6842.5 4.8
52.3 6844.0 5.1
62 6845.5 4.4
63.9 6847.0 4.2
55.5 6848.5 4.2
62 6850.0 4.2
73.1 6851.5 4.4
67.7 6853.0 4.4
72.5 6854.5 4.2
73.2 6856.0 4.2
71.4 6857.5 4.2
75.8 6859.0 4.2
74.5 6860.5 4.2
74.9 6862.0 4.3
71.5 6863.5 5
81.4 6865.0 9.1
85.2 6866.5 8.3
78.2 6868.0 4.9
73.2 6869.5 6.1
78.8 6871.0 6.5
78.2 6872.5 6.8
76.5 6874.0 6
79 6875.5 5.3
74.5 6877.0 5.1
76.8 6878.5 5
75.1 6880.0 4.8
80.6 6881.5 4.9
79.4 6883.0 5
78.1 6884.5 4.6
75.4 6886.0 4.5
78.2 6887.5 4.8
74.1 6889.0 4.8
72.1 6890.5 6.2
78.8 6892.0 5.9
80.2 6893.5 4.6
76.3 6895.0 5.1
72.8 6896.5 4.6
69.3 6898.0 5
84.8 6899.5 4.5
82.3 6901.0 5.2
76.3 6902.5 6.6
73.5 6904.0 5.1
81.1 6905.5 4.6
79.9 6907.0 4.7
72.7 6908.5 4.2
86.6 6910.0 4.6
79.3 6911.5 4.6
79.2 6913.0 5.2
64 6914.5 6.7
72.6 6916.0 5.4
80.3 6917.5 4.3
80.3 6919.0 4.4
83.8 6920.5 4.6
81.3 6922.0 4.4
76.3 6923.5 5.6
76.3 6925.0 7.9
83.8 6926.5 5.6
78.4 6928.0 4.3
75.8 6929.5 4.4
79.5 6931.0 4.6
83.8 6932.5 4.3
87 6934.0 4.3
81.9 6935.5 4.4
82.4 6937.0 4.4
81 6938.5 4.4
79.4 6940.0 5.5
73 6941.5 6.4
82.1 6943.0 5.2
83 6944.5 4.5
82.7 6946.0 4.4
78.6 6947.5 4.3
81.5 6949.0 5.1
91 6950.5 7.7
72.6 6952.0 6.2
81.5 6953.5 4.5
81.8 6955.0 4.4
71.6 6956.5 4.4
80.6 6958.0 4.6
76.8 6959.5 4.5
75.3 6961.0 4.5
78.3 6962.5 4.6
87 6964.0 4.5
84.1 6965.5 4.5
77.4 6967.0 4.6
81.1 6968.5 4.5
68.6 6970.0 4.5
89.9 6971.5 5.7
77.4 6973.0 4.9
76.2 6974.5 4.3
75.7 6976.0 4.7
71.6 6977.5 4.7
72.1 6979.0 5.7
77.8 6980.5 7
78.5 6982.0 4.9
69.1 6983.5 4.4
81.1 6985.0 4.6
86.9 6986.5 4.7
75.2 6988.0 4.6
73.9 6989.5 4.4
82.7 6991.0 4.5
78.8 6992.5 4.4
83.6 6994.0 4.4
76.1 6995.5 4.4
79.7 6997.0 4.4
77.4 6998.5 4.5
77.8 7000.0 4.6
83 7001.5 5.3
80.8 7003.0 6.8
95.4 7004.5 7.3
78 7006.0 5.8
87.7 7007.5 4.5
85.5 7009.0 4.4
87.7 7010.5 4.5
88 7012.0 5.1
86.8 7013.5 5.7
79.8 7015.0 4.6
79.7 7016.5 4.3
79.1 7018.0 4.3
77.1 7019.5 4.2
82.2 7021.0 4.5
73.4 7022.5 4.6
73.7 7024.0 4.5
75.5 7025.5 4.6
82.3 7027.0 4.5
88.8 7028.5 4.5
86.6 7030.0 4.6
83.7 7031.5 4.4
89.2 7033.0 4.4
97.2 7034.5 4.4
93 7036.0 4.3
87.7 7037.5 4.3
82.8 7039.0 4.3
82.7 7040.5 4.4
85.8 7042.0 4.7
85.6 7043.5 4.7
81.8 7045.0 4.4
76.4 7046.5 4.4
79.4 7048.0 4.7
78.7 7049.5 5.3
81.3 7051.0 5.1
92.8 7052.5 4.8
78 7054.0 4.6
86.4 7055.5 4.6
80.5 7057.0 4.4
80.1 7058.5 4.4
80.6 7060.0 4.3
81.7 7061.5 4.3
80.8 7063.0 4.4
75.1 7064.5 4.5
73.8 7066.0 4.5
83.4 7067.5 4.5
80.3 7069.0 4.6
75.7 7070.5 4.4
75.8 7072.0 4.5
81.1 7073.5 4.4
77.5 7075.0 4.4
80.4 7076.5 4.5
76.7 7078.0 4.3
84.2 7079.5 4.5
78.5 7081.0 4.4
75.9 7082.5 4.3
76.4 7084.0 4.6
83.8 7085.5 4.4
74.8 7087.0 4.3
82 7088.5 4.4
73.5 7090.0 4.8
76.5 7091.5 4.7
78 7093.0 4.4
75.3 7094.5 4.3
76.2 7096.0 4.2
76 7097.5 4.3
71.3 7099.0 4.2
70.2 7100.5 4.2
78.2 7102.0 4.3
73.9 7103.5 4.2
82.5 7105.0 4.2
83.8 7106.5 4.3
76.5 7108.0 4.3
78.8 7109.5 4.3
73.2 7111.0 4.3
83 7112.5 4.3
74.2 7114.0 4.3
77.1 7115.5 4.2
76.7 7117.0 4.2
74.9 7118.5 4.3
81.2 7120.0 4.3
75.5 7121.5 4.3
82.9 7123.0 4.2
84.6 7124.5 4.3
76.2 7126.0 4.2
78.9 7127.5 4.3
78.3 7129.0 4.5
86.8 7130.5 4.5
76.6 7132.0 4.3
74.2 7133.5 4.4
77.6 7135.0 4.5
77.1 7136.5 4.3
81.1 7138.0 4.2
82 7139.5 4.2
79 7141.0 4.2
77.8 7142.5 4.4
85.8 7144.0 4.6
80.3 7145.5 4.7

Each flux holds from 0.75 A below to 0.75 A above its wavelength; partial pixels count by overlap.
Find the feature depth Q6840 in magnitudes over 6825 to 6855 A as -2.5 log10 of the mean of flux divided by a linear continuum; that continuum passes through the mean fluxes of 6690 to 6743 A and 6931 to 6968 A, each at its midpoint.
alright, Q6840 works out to 0.10 mag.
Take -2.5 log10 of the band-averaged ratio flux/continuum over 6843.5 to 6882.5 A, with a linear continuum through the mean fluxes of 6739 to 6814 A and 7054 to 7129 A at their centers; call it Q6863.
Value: 0.07 mag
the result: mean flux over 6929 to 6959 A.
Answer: 80.5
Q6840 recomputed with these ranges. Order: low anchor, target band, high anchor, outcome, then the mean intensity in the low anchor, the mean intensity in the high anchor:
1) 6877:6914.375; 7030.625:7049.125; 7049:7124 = -0.09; 77.3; 78.5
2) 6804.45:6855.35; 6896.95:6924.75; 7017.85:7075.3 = -0.03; 72.6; 81.8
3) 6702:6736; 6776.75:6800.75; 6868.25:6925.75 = -0.03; 75.4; 77.3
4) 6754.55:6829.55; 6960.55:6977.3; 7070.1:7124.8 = -0.02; 76.9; 77.7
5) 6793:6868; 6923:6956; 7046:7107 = -0.07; 73.5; 78.7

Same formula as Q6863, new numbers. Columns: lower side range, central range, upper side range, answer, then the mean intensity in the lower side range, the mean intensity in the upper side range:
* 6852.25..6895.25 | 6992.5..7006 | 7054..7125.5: -0.05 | 76.3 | 78.3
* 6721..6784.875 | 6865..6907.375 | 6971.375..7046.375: 0.02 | 76.7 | 81.5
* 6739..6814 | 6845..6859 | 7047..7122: 0.15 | 77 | 78.4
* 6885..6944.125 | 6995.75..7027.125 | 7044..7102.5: -0.04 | 78.4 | 78.7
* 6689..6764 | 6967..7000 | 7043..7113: 0.00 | 76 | 78.8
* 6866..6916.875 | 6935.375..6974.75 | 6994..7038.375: 0.00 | 77.1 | 83.2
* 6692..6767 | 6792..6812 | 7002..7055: 0.04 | 75.9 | 83.6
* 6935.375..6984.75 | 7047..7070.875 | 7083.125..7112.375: -0.04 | 78.8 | 77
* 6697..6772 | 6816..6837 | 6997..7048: 0.03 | 76.2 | 83.3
